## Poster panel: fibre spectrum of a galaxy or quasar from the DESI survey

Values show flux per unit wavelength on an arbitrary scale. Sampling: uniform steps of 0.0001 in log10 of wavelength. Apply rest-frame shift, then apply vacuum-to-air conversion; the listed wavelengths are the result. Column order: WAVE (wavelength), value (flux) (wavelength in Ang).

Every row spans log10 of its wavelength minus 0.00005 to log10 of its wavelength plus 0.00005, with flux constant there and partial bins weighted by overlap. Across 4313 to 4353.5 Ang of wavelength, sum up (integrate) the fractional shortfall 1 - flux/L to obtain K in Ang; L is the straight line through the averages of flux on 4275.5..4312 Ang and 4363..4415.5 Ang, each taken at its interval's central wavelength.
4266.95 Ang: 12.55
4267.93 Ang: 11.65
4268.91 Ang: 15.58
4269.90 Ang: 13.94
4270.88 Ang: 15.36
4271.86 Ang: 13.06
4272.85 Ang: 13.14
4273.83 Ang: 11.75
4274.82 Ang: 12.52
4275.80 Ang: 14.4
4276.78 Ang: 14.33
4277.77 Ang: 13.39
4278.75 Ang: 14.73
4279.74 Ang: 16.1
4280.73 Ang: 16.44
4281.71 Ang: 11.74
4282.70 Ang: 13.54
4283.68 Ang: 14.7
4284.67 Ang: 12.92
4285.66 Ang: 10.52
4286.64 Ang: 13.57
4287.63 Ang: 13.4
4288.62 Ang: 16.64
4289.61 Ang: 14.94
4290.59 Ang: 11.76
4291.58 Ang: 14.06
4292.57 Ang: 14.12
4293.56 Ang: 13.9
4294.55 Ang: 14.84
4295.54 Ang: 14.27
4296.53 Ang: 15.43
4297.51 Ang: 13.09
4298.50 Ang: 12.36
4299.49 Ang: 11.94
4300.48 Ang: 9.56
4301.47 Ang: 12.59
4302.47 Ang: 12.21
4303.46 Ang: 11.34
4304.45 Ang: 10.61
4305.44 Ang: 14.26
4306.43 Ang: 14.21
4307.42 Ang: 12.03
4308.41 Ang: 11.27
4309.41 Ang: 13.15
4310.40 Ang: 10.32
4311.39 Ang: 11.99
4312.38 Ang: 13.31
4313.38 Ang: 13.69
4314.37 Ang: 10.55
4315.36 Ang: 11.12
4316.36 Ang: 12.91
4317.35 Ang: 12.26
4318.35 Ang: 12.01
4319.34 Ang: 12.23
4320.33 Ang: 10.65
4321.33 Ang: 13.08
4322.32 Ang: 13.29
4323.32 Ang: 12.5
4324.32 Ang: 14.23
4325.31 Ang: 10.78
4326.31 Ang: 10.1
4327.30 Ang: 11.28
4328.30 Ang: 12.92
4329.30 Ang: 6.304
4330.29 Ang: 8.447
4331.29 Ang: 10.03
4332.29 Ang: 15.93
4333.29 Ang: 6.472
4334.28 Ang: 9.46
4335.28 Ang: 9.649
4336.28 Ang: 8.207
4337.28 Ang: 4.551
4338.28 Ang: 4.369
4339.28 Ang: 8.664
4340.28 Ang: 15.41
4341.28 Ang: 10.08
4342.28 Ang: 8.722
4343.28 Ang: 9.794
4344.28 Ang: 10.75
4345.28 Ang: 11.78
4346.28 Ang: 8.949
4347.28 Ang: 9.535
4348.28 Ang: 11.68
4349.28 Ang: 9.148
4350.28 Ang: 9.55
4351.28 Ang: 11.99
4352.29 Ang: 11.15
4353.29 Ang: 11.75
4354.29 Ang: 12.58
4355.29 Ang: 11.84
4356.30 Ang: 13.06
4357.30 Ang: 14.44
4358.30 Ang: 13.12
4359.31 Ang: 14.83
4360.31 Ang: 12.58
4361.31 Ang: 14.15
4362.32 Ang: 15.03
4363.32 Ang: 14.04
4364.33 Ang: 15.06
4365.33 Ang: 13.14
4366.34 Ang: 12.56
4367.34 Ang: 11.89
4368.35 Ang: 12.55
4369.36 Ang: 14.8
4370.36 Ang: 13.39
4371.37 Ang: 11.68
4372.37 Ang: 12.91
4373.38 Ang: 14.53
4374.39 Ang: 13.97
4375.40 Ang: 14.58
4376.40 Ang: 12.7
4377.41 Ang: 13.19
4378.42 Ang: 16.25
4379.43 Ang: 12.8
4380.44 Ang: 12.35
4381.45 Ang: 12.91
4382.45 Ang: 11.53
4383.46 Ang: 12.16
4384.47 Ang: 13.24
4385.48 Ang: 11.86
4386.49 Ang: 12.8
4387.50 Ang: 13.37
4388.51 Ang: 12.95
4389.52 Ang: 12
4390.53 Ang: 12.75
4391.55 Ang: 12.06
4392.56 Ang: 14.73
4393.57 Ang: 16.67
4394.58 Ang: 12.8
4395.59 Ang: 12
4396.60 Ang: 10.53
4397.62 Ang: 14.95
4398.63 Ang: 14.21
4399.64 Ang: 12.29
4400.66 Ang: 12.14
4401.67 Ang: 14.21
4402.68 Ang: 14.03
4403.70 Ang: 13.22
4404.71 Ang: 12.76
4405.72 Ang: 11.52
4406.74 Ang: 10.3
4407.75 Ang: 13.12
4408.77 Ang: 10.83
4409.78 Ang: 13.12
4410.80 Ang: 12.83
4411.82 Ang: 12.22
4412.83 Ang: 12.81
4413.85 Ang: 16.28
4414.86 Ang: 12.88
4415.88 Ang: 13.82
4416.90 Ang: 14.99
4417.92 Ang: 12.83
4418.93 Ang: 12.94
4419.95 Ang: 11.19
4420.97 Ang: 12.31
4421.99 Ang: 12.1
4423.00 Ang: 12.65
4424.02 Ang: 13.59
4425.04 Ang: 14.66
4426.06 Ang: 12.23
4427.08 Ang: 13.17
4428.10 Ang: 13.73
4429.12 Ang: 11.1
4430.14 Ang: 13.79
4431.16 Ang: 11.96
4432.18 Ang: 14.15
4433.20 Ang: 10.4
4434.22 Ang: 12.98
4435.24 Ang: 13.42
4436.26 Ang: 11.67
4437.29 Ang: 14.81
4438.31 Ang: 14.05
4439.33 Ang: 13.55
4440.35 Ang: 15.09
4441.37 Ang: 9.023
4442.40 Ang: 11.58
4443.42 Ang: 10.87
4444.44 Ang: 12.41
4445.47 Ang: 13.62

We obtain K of 7.9 Ang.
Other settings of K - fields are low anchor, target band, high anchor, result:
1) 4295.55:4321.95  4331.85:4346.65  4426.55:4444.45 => 3.4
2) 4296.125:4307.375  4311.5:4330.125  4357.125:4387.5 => 1.4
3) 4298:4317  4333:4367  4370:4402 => 4.1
